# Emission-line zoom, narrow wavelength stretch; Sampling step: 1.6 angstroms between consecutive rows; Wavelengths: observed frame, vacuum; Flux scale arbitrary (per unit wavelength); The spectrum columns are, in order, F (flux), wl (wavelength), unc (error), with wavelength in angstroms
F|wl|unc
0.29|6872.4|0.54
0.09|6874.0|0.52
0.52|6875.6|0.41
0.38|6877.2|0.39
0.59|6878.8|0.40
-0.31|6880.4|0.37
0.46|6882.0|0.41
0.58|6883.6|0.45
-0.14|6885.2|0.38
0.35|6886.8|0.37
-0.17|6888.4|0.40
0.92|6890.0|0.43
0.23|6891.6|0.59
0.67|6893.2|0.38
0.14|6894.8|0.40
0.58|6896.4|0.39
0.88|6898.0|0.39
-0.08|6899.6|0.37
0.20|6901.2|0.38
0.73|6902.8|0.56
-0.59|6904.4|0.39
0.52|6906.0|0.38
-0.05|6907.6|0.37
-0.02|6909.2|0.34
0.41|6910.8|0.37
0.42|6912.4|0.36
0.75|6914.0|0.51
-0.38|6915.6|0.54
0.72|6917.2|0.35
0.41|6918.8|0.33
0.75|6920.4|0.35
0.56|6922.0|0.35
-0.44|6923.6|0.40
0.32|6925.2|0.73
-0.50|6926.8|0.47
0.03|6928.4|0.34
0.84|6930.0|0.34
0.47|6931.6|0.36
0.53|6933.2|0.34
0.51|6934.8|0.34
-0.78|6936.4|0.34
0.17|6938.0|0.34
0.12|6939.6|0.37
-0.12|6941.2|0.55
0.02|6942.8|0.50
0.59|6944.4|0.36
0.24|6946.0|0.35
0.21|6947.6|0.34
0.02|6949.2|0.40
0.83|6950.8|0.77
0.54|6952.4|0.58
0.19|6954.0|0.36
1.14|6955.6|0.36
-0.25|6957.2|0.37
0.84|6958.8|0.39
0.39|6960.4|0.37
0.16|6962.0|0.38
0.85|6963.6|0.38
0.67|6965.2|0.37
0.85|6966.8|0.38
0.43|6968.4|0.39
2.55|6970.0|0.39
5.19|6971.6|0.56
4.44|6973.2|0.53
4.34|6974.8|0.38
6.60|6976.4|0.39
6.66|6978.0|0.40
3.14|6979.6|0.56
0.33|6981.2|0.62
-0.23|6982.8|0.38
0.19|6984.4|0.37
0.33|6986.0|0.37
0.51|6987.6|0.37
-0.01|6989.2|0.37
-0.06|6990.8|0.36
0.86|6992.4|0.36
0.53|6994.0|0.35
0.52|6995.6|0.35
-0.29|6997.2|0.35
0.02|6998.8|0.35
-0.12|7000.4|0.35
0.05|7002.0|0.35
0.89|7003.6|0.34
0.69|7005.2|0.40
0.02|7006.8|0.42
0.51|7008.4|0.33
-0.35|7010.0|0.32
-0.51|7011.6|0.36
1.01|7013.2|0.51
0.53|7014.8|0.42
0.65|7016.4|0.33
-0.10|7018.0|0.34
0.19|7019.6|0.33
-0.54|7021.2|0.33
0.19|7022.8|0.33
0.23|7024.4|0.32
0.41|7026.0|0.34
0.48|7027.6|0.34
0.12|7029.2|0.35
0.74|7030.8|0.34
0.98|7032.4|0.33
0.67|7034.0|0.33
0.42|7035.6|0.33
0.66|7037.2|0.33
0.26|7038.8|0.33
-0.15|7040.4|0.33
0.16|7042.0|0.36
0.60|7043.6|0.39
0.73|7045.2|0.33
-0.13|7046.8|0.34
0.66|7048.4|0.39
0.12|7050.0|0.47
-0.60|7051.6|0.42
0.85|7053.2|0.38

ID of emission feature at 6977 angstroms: [O II]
